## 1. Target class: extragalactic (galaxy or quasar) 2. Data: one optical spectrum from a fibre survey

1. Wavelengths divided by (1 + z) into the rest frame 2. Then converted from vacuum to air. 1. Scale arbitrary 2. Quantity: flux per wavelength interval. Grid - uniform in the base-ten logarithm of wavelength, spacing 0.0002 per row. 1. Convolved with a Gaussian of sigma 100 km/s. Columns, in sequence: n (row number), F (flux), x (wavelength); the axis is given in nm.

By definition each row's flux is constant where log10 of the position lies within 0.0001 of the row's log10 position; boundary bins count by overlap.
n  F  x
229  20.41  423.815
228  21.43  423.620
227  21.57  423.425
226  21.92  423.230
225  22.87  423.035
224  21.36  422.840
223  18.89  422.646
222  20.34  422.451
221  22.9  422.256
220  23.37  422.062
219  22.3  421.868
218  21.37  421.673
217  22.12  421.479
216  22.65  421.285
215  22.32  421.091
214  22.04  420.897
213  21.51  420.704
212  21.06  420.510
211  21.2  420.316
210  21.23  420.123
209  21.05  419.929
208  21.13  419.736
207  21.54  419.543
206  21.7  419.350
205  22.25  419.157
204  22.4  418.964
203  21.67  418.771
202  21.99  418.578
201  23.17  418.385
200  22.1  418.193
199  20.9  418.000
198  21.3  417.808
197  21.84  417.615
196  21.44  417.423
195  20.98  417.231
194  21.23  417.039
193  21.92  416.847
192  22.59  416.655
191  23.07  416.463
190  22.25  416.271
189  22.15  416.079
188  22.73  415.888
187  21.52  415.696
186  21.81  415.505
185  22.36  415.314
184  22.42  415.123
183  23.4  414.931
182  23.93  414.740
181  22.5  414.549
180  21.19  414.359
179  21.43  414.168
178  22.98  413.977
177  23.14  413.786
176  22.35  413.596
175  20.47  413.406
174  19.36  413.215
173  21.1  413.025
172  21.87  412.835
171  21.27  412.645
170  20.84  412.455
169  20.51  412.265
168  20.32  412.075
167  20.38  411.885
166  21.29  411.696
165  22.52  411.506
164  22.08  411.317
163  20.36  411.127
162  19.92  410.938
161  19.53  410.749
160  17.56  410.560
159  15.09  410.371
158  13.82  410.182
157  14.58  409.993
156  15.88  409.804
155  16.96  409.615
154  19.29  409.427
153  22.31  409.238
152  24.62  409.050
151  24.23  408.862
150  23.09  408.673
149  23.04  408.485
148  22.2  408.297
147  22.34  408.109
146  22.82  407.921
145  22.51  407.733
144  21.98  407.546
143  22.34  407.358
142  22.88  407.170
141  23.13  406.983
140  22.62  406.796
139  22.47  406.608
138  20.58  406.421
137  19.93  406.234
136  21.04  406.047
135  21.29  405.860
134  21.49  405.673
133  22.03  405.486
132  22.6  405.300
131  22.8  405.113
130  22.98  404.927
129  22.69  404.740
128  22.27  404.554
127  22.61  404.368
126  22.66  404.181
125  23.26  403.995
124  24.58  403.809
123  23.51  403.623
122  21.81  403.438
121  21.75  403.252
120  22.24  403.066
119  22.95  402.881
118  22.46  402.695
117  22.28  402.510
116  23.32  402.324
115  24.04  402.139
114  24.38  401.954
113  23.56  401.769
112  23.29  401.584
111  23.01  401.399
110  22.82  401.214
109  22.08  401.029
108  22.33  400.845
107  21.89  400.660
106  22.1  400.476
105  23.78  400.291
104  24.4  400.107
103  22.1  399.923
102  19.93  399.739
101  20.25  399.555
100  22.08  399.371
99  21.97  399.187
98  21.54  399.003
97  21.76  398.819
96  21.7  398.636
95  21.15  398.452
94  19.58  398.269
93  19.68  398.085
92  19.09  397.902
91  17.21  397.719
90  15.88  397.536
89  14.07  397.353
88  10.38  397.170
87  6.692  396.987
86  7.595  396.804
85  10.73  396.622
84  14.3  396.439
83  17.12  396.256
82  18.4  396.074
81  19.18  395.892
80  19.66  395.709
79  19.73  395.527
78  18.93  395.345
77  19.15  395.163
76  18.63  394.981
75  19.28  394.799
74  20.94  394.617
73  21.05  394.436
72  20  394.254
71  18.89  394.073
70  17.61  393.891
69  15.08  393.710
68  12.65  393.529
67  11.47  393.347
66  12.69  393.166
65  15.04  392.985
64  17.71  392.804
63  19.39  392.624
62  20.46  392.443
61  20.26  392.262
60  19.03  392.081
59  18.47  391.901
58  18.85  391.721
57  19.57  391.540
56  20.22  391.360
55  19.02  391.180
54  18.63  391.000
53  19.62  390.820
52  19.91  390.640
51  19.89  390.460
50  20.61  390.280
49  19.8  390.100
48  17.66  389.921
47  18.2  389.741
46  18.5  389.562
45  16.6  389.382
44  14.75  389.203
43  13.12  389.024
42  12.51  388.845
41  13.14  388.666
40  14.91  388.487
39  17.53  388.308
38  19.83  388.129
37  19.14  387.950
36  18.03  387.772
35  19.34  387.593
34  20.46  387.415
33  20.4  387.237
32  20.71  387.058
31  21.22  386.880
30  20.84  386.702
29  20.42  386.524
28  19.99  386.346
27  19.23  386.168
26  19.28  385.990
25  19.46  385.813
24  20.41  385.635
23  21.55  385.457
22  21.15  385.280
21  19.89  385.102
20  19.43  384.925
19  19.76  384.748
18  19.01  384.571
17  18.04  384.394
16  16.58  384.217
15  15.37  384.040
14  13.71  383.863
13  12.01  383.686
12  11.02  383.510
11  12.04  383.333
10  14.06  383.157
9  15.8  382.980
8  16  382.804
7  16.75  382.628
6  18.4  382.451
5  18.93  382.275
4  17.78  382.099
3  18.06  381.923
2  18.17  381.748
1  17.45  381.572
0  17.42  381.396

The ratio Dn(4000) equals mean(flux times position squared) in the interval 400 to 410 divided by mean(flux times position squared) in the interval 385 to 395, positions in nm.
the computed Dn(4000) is 1.3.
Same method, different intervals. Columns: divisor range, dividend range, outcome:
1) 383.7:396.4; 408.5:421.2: 1.31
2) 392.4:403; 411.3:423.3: 1.25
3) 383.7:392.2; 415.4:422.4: 1.38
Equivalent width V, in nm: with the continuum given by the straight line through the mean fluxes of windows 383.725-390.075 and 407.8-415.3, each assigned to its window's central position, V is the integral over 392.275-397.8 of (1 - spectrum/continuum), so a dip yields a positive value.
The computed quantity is 0.788 nm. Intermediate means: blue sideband 18.3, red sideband 20.9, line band 16.4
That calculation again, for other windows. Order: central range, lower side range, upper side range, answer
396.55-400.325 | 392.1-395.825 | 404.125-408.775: 0.28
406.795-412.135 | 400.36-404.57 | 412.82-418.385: 0.42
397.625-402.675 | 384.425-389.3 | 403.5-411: -0.37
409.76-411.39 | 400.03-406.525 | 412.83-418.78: 0.34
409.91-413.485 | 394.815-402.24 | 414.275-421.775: 0.25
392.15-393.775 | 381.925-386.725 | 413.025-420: 0.23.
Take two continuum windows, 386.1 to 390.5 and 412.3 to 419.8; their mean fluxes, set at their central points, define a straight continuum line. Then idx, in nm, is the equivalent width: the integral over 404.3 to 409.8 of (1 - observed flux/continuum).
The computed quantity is -0.34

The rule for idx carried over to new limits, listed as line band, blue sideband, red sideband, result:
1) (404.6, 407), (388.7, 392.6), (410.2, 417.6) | -0.20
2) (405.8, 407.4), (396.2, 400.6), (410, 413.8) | -0.21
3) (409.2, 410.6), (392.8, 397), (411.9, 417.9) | 0.26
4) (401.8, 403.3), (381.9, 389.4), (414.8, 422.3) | -0.24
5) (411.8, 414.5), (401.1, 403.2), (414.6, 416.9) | 0.16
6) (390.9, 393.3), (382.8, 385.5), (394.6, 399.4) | -0.16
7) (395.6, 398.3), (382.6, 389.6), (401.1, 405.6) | 0.73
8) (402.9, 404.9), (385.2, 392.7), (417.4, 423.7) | -0.25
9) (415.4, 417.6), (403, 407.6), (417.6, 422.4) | 0.00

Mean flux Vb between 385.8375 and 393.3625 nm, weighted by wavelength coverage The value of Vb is 18.3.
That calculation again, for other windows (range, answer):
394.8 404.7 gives 20.2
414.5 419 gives 22.1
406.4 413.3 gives 20.7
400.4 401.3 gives 22.3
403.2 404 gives 23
